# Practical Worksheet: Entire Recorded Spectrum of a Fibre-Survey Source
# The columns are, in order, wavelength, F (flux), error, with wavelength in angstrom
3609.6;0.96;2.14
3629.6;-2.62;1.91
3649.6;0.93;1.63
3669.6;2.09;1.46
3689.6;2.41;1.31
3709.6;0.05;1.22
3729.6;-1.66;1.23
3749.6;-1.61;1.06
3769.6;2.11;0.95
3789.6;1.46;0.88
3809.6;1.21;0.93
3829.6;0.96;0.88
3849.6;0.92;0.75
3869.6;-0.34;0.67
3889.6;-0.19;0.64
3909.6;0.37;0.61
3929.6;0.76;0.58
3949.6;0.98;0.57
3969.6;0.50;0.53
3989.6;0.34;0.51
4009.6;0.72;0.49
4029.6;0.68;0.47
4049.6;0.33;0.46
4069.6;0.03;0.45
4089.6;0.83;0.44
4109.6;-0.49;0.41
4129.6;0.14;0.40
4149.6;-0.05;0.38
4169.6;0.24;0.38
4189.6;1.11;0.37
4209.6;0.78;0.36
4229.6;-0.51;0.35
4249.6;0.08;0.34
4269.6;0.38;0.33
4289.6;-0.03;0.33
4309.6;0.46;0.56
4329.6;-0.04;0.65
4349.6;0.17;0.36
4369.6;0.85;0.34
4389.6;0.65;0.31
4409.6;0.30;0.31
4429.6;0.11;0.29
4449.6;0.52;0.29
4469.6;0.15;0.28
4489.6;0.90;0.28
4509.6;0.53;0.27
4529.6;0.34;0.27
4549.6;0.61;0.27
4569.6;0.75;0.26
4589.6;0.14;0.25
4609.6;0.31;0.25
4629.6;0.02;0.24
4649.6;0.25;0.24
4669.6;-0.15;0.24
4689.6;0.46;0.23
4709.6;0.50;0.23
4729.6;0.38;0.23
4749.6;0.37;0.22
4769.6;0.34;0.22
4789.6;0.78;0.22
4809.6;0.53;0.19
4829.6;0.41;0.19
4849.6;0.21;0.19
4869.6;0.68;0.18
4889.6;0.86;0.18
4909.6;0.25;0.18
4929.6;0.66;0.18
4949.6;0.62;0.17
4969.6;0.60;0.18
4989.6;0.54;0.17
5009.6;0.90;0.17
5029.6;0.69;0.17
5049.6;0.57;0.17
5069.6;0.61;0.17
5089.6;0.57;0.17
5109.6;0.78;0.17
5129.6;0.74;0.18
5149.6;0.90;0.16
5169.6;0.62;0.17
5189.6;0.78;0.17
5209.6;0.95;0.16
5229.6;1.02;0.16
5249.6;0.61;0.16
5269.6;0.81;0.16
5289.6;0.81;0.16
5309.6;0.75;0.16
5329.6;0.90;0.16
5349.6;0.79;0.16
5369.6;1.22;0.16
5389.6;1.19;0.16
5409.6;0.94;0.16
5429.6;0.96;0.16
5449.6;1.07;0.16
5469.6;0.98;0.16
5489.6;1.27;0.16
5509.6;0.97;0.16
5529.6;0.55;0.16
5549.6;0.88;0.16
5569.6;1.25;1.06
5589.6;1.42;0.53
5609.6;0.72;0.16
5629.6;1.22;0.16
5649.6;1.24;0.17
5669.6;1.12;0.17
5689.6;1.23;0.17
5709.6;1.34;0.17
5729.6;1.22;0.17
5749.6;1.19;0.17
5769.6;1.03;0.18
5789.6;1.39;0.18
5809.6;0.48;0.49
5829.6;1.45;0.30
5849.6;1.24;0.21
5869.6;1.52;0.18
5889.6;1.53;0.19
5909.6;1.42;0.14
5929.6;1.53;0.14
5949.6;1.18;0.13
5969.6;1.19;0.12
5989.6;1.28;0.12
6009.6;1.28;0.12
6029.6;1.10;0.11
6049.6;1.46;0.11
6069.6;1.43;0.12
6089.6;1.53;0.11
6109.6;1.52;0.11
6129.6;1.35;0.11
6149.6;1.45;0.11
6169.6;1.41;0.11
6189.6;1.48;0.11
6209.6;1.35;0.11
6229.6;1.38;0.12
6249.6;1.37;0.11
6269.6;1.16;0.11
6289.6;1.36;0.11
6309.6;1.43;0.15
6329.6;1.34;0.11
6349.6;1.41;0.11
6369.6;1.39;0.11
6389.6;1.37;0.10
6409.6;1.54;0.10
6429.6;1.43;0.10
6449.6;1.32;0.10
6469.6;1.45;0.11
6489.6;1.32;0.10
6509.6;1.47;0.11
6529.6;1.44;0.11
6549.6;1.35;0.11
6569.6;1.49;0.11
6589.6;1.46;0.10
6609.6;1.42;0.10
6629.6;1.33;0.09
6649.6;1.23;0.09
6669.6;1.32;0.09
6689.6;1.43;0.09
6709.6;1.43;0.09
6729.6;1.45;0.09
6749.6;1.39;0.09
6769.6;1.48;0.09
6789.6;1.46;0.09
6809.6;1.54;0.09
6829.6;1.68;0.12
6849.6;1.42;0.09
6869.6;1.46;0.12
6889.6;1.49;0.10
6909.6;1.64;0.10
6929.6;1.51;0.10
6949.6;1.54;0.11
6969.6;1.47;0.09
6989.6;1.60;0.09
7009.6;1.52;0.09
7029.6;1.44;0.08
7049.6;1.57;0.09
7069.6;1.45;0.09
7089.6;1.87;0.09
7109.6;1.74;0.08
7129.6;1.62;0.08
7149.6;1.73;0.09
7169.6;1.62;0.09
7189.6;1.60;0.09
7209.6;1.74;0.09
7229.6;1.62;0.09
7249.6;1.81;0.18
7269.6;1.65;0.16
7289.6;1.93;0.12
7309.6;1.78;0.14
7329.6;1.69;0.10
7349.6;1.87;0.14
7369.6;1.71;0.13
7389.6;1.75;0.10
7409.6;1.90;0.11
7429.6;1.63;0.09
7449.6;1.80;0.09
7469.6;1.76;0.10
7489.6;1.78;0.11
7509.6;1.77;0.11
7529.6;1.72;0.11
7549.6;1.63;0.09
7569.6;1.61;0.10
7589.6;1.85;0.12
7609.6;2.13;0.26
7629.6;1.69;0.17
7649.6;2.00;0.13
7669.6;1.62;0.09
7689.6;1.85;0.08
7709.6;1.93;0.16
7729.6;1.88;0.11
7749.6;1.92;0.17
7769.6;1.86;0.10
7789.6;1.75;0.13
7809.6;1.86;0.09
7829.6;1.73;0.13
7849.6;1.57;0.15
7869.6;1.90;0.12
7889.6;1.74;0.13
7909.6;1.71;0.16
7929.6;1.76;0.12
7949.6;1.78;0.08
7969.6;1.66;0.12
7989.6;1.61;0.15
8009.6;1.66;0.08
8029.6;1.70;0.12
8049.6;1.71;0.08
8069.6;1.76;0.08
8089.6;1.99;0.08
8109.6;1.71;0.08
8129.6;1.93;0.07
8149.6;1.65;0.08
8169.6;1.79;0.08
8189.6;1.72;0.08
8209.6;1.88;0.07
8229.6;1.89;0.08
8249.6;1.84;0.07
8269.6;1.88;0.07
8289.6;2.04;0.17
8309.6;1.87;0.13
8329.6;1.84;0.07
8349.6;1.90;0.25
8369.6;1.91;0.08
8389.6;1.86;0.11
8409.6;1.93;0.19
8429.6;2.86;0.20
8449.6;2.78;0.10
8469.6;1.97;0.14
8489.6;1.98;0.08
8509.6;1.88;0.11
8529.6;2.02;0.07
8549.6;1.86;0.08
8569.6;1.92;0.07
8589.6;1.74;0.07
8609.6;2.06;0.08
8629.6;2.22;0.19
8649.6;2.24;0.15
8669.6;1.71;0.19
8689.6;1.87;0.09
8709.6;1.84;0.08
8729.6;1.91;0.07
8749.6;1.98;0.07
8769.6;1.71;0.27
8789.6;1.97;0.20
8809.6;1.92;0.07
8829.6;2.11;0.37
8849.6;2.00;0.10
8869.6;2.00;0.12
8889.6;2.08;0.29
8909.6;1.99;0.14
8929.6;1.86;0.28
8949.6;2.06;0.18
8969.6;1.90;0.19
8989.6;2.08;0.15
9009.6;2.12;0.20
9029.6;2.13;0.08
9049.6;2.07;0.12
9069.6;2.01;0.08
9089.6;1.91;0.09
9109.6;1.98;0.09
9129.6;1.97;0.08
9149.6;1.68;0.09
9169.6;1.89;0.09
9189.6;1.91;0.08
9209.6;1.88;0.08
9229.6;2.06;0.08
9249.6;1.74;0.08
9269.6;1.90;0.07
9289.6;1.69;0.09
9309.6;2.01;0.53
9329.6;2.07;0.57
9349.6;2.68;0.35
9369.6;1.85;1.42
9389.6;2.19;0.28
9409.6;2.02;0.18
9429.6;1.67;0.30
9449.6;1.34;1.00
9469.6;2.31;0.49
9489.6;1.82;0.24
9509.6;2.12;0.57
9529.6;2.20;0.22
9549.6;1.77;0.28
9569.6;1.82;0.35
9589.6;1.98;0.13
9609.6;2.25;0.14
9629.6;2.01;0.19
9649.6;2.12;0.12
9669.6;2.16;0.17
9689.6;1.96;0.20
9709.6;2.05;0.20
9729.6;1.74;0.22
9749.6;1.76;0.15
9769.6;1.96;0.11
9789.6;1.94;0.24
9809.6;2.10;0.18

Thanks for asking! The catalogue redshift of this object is 0.284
